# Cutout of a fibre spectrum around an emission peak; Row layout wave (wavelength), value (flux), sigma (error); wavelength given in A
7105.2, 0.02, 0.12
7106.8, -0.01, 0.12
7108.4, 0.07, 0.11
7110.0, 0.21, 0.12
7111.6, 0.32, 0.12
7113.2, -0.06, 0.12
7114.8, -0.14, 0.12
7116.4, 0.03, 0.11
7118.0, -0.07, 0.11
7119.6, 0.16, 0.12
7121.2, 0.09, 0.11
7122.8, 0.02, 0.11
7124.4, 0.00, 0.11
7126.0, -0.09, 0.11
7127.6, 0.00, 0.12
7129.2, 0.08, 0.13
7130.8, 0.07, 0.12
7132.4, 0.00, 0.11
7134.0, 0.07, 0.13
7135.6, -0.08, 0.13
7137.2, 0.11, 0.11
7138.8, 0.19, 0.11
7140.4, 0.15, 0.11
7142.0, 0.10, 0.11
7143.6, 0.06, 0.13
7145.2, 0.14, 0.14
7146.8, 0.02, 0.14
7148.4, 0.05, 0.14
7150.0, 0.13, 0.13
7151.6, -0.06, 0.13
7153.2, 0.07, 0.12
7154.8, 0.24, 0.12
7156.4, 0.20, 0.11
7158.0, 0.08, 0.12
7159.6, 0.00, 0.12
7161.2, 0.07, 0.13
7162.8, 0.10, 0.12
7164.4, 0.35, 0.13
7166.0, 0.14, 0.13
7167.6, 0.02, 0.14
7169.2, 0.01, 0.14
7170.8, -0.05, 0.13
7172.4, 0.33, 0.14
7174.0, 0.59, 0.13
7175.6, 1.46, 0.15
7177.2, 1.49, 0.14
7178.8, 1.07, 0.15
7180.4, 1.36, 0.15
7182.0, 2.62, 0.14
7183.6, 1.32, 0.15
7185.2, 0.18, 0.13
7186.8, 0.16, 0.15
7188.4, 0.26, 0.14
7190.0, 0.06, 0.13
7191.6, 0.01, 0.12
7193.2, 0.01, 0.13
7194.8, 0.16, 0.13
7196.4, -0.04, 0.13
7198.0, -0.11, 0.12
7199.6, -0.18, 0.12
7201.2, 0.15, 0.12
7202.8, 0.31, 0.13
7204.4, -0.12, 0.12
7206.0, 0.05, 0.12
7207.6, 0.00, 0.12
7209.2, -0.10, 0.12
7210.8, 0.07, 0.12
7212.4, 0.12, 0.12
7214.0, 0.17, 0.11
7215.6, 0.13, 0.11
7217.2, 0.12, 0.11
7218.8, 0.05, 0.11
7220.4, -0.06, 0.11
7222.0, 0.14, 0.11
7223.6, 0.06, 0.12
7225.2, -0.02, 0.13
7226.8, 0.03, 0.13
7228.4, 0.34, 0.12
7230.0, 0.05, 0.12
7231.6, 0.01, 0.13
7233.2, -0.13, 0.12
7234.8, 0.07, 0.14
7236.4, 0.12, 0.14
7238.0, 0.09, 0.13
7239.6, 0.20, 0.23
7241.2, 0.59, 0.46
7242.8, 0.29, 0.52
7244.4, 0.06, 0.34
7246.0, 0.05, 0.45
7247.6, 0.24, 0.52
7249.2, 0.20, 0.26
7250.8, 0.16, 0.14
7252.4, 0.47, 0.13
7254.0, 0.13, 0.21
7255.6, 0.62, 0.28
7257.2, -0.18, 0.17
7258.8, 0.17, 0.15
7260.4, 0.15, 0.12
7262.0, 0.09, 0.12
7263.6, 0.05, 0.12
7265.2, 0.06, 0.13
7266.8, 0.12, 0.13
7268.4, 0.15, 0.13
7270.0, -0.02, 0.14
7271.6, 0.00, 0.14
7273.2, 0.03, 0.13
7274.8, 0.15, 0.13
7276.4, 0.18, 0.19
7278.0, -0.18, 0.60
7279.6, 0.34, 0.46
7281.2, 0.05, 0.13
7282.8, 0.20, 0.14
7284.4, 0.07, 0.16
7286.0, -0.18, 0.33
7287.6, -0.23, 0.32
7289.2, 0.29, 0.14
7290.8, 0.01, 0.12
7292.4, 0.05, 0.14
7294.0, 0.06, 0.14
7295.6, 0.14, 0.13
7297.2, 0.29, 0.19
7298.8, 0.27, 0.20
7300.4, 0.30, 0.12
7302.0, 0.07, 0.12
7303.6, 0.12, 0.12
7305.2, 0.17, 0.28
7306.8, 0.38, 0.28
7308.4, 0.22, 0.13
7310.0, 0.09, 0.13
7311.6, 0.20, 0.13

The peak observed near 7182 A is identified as [O II]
